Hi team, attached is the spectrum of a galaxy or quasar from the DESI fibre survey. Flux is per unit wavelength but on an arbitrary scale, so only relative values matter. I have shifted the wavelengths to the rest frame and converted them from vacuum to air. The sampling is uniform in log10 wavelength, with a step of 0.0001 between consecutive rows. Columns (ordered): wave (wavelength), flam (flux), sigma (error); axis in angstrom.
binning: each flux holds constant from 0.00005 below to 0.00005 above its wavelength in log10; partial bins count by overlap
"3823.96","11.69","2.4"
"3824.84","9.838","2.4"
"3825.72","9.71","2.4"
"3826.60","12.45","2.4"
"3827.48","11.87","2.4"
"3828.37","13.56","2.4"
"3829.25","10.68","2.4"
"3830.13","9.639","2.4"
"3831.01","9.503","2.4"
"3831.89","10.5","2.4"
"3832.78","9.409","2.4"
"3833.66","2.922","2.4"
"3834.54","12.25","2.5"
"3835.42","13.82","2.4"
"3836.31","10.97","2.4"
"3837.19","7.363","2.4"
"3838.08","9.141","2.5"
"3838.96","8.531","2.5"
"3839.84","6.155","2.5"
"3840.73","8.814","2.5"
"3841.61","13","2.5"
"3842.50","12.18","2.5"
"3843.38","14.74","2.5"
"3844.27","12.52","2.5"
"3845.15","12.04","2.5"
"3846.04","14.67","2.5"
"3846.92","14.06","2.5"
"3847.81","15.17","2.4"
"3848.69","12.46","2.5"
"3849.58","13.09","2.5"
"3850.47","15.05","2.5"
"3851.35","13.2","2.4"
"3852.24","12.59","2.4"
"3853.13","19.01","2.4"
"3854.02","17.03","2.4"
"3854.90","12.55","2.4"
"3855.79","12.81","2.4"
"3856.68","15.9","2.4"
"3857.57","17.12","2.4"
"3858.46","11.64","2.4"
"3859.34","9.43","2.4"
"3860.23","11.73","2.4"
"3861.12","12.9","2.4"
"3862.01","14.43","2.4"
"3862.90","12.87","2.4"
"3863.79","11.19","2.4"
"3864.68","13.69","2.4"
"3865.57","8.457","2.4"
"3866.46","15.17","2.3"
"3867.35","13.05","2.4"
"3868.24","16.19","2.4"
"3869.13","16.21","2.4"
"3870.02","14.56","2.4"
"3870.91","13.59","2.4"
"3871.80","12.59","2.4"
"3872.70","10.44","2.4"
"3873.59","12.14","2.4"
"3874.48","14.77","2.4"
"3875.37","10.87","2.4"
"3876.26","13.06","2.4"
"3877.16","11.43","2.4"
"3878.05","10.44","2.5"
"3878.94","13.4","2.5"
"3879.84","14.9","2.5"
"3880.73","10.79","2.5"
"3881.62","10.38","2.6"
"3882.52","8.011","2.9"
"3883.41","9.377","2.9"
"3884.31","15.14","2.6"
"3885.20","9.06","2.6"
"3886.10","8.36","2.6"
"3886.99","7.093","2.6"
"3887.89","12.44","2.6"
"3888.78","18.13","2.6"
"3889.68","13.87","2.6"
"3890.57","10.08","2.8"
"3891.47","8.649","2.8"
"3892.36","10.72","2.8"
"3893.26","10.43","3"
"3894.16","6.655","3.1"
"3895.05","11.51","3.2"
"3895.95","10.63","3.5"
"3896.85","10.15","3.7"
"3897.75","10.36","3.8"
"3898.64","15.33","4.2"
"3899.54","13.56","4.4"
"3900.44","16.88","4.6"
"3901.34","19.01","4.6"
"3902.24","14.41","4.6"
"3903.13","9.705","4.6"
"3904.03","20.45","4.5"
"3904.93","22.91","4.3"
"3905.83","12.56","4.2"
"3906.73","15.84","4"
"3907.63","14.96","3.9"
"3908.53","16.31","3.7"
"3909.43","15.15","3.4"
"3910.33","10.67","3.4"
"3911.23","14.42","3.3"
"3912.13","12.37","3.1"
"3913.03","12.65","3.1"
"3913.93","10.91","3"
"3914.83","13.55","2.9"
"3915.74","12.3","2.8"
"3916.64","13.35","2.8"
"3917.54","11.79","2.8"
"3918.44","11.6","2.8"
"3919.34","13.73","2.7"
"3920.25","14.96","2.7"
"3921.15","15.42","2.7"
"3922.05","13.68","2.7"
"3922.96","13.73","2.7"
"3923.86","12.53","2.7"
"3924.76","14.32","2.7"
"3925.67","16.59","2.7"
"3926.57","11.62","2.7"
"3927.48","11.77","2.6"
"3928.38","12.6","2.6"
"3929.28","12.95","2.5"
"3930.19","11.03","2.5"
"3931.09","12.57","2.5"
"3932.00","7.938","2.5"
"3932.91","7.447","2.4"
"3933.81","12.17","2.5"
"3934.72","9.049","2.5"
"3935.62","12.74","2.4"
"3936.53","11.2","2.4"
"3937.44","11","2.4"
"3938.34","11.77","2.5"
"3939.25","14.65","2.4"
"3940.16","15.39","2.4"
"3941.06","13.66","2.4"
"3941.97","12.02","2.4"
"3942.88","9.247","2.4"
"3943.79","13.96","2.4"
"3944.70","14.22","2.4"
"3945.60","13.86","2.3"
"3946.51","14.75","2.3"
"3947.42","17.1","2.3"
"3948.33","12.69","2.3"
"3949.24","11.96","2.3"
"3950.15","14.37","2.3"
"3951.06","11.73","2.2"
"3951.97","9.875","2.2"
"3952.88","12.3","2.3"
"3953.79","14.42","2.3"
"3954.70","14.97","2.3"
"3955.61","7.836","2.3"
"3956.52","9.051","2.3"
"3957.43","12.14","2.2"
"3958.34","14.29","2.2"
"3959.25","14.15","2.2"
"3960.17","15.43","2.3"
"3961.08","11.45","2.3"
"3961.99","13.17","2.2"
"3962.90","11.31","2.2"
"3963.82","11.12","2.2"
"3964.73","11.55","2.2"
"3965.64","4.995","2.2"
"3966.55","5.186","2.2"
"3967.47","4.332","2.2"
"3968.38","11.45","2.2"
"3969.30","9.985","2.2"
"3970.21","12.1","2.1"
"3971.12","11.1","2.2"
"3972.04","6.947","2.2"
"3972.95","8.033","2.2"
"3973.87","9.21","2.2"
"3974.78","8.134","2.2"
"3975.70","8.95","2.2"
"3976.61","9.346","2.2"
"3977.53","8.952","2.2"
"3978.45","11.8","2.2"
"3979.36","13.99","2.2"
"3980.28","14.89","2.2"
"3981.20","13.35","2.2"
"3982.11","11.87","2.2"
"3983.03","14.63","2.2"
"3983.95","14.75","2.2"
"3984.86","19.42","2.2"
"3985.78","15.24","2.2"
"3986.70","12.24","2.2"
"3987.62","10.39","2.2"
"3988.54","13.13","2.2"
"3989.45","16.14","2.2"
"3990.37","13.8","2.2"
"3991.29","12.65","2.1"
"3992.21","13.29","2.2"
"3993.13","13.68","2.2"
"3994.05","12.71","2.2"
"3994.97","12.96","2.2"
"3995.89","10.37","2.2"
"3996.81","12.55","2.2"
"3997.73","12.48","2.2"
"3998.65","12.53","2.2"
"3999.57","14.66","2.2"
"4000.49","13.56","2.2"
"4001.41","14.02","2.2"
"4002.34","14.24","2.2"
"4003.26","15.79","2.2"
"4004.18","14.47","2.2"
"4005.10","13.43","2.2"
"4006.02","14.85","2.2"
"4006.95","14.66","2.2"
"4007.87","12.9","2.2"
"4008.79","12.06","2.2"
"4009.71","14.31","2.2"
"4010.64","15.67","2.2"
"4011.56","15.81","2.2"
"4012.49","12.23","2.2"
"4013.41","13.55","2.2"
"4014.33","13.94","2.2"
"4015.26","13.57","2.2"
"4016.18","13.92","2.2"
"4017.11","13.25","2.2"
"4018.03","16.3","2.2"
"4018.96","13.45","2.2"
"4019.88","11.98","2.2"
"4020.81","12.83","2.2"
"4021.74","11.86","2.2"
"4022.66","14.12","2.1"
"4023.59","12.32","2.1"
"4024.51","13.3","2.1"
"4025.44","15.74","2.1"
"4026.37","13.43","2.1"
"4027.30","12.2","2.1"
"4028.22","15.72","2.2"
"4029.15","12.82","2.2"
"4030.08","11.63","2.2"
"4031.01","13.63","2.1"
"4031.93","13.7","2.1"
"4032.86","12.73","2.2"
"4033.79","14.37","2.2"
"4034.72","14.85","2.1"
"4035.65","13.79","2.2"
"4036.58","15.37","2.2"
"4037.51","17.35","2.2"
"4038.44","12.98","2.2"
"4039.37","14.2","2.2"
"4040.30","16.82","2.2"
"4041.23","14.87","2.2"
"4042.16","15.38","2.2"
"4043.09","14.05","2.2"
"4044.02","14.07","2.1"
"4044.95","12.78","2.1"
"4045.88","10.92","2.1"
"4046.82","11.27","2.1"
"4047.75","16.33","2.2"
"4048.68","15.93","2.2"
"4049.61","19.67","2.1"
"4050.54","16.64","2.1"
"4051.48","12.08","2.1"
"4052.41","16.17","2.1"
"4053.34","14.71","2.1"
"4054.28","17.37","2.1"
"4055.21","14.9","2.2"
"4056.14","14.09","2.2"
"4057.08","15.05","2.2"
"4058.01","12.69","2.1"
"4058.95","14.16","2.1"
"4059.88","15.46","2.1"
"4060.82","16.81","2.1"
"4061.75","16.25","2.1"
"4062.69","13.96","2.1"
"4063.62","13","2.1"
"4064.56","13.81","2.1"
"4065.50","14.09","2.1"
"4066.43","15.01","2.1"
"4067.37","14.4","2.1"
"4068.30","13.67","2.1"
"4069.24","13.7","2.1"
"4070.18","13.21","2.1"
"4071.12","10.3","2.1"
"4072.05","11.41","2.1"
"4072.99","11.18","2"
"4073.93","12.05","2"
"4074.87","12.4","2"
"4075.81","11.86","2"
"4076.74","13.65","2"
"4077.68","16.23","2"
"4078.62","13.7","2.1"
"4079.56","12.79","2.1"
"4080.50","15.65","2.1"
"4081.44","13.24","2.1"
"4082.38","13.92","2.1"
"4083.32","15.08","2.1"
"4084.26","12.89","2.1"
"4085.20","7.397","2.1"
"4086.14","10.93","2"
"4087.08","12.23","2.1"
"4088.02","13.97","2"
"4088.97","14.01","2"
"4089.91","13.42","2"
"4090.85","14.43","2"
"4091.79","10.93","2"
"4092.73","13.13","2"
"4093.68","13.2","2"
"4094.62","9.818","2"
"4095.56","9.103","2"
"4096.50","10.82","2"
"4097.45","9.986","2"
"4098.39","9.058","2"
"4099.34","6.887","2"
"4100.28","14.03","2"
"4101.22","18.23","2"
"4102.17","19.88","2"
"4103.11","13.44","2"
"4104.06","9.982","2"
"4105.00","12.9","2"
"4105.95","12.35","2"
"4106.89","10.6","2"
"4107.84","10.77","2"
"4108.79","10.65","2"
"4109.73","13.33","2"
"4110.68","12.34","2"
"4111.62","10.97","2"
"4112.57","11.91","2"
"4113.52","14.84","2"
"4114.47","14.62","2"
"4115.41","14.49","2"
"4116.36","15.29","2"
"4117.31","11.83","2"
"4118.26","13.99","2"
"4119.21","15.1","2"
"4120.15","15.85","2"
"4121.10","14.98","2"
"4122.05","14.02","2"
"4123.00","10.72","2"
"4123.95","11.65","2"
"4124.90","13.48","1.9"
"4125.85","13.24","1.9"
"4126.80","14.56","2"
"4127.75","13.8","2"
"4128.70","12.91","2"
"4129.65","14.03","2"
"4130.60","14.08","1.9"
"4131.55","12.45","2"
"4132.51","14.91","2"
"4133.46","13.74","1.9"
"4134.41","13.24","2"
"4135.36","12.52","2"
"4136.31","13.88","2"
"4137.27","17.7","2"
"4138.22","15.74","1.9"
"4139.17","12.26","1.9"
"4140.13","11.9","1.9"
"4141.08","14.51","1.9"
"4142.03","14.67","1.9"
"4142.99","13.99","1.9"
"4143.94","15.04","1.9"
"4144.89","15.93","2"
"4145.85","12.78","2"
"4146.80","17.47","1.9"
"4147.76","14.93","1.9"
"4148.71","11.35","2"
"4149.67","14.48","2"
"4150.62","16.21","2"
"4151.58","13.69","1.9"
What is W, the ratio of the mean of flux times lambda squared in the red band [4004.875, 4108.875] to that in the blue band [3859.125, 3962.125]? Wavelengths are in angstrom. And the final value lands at 1.1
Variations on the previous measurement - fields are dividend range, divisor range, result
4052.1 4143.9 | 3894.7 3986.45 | 1.15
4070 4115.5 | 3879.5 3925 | 1.07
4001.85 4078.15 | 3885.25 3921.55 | 1.15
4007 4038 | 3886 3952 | 1.13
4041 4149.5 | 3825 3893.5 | 1.26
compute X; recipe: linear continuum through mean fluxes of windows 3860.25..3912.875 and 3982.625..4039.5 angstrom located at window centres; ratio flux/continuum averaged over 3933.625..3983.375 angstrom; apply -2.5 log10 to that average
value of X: 0.15 mag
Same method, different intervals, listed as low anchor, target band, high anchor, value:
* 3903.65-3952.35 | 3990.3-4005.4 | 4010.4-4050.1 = 0.034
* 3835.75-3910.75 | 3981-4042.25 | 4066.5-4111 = -0.099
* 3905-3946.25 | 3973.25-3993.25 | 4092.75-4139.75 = 0.024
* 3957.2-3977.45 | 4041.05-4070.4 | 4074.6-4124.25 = -0.217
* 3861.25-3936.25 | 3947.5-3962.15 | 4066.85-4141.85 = 0.016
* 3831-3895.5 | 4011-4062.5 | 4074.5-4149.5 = -0.113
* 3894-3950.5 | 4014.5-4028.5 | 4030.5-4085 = 0.025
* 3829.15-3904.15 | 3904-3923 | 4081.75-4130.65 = -0.147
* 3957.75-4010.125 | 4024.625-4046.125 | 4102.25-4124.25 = -0.123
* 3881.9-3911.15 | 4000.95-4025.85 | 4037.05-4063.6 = 0.038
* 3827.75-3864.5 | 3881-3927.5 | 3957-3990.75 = -0.089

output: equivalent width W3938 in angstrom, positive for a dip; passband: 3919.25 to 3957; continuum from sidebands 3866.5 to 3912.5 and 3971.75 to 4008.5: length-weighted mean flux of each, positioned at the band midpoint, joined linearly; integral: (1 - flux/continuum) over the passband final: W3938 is 0.72 angstrom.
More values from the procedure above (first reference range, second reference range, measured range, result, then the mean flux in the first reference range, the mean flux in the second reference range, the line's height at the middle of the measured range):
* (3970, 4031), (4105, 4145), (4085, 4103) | 1.5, 13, 13.5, 13.4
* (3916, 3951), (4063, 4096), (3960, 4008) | 2.5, 12.8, 12.9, 12.8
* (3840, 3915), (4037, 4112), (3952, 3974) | 4.1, 13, 13.4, 13.2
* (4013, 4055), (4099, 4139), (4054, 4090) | 0.8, 14.2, 13.5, 13.9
